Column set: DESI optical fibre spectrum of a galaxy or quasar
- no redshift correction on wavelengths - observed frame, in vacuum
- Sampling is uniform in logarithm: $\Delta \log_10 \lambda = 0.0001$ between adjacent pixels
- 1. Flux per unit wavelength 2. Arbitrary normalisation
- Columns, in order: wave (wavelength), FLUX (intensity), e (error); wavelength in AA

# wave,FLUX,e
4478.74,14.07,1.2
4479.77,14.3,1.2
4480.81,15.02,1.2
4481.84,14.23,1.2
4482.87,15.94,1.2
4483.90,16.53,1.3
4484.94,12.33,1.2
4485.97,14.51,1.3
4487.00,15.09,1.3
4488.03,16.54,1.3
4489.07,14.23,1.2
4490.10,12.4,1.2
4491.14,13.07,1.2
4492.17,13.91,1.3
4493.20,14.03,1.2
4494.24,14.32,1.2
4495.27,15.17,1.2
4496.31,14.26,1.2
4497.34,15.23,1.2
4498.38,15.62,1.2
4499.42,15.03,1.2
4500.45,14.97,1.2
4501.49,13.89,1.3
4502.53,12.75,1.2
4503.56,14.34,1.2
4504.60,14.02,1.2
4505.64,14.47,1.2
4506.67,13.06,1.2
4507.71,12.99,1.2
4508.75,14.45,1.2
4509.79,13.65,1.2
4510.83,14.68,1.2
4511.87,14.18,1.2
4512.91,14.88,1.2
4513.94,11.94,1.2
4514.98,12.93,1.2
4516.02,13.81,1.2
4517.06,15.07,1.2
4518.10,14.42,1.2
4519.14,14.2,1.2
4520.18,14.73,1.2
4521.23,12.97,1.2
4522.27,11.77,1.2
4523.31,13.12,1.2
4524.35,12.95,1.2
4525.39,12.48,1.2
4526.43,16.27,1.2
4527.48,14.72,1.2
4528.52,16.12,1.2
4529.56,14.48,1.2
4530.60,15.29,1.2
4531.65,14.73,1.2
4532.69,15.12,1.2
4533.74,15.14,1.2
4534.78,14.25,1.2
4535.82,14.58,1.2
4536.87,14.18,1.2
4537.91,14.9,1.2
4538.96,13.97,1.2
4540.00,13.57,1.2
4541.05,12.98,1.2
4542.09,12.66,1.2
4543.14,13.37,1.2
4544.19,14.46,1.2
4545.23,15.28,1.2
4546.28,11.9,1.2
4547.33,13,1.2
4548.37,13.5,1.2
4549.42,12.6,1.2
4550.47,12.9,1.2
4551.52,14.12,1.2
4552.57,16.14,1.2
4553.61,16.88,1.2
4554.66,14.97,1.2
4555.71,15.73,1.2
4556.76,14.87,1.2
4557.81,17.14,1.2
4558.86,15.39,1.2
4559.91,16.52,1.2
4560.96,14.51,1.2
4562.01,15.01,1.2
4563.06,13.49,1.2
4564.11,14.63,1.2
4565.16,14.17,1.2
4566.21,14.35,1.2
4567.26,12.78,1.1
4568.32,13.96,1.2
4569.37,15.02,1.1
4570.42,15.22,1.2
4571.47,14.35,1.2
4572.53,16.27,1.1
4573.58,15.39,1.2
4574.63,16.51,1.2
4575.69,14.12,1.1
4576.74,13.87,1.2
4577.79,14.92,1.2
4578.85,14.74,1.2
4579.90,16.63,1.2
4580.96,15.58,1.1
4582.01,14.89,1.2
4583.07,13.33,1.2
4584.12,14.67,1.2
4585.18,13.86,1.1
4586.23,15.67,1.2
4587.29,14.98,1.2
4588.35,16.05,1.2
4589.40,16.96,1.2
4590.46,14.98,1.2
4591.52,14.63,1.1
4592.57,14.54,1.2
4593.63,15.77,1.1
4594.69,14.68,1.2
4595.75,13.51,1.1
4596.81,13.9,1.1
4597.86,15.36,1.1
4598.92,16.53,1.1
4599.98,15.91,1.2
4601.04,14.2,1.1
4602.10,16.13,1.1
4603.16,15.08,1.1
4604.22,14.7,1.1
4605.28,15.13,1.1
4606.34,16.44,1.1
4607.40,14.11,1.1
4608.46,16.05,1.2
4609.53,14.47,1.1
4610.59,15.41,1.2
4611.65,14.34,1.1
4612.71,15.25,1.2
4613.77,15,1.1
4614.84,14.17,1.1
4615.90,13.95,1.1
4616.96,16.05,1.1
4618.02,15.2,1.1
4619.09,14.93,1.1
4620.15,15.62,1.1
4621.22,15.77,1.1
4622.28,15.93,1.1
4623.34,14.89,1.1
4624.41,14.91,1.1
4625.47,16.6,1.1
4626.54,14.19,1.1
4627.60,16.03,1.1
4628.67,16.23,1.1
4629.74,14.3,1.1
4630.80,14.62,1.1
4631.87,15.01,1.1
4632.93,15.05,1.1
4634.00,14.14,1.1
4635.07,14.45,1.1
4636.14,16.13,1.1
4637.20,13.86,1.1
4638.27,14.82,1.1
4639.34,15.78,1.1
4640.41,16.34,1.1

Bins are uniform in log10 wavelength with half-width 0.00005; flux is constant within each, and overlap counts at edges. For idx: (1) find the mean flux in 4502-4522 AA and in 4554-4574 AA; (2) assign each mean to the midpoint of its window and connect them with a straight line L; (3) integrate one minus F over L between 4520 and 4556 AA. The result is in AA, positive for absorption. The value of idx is 0.6 AA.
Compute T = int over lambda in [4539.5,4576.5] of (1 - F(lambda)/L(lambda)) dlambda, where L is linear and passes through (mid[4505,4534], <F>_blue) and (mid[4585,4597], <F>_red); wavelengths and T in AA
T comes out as 0.2 AA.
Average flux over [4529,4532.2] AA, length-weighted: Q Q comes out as 14.9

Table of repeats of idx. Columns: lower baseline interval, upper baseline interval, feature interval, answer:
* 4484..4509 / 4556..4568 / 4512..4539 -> 0.5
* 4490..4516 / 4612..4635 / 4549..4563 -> -0.6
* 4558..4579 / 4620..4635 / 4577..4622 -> -0.3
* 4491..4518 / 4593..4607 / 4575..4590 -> -0.1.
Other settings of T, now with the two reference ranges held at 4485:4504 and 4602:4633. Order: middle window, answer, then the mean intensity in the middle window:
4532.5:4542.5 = 0.36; 14.1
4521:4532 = 0.36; 14.1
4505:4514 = 0.35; 13.9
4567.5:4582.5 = -0.17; 15.1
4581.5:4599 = 0.09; 14.9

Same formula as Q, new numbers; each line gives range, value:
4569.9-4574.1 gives 15.3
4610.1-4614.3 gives 15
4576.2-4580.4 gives 15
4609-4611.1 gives 14.9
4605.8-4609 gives 15.5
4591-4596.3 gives 14.6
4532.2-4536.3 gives 14.8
